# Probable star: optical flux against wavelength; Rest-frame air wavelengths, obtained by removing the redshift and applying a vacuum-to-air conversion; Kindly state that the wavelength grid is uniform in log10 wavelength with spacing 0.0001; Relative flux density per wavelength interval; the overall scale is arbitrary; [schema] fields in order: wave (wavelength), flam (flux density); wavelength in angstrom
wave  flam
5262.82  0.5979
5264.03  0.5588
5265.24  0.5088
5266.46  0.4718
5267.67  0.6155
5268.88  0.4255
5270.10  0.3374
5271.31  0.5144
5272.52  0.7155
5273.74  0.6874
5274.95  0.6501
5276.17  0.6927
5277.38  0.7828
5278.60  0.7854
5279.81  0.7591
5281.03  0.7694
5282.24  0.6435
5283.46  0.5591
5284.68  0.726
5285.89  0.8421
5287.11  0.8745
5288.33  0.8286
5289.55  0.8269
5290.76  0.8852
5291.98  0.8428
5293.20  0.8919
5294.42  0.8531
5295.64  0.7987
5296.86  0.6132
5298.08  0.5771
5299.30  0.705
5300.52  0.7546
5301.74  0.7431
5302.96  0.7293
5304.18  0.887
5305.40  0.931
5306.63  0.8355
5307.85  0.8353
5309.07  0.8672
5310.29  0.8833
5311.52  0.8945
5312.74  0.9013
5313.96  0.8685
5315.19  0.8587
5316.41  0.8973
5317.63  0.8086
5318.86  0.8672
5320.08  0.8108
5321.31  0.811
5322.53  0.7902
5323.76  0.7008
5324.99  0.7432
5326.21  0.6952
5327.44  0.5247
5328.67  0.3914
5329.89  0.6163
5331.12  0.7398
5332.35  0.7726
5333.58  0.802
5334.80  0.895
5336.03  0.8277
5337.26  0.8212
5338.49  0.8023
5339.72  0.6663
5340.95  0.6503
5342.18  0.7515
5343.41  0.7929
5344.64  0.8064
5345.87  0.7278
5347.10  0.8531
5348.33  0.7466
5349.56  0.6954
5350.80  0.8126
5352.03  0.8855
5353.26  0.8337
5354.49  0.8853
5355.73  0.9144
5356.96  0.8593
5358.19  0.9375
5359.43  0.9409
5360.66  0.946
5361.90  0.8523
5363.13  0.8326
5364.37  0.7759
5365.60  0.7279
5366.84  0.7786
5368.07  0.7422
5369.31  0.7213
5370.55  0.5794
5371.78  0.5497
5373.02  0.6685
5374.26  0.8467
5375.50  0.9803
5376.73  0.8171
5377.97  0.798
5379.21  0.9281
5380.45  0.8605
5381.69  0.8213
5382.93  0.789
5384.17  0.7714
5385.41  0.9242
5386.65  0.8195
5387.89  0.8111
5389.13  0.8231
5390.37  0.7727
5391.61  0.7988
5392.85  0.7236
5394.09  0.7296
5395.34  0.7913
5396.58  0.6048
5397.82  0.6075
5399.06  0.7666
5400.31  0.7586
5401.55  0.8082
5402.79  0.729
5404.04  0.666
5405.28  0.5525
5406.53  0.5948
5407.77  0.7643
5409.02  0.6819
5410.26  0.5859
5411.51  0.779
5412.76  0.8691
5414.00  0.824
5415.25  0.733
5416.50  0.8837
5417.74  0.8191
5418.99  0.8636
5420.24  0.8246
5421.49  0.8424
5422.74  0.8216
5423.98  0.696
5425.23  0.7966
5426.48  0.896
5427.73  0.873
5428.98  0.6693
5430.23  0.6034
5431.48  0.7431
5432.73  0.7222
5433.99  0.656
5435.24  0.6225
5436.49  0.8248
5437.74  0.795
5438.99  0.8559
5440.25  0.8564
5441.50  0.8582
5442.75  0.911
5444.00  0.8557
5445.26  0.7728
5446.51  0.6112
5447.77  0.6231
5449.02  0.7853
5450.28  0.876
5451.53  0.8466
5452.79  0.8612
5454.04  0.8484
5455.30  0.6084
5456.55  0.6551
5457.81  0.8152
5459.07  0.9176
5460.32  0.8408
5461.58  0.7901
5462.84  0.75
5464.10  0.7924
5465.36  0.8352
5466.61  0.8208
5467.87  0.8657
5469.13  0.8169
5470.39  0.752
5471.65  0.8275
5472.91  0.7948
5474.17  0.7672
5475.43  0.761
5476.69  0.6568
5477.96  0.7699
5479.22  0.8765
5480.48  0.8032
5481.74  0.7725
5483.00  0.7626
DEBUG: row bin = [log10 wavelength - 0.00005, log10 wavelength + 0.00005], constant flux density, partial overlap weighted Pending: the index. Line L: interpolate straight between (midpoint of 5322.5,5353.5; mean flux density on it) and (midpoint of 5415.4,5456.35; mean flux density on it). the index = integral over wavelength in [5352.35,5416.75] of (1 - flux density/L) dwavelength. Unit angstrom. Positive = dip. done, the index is -1.6 angstrom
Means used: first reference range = 0.742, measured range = 0.78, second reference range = 0.783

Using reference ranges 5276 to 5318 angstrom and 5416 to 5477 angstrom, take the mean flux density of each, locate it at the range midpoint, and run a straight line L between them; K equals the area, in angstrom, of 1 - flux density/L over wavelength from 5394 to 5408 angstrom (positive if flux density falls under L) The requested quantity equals 1.7 angstrom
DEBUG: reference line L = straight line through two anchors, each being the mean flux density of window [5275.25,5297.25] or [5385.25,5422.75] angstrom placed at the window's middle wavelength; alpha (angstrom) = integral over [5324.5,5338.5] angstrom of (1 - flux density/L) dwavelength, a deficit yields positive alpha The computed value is 1.0 angstrom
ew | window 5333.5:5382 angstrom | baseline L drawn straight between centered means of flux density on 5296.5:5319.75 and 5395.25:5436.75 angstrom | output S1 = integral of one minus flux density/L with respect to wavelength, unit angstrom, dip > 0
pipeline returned -1.3 angstrom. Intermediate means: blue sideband 0.816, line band 0.803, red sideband 0.742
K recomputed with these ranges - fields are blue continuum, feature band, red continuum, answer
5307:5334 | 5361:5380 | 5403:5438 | -0.34 angstrom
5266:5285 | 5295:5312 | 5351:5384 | -2.43 angstrom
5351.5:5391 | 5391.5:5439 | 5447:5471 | 3.52 angstrom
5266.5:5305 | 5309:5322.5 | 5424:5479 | -2.38 angstrom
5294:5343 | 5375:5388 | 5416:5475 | -1.10 angstrom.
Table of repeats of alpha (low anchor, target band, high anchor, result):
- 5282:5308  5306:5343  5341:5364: 1.34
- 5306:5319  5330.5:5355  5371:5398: 1.27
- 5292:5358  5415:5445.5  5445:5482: -0.31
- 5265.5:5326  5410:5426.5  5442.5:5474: -0.42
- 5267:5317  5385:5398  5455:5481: 0.14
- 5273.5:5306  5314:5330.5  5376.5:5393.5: 0.98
